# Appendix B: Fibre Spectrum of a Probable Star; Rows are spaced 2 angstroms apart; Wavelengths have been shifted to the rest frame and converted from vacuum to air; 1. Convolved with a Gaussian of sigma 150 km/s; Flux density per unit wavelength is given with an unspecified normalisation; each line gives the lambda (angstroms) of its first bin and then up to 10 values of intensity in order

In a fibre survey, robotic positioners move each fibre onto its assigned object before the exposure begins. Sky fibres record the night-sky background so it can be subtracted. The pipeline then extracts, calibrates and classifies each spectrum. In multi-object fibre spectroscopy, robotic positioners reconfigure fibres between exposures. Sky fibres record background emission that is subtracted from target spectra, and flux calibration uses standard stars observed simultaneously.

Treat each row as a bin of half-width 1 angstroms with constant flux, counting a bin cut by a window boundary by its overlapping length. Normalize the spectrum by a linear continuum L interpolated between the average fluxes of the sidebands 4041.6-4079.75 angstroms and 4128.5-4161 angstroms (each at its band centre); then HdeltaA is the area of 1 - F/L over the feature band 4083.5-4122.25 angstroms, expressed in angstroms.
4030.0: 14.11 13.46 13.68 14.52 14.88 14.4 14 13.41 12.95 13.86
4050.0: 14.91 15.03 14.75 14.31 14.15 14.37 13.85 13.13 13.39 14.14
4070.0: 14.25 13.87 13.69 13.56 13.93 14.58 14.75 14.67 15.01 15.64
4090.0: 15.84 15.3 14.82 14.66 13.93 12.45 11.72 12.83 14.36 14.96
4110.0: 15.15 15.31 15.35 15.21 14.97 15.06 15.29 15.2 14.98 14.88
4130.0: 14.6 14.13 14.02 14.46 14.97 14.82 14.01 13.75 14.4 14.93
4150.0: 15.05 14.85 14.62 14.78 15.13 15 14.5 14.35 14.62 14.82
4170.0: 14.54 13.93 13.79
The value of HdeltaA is -0.9 angstroms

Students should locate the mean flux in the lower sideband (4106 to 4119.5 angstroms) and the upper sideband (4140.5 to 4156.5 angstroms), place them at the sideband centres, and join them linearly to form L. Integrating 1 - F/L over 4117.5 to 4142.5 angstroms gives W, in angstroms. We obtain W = 0.2 angstroms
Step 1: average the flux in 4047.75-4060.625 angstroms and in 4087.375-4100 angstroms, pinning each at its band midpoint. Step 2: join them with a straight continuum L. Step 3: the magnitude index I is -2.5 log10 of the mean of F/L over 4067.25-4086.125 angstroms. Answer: 0.04 mag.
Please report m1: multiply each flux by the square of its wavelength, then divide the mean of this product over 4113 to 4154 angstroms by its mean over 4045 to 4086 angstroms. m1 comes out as 1.08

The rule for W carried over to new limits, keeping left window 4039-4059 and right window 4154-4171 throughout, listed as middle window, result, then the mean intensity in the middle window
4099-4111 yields 0.7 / 13.6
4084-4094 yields -0.7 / 15.3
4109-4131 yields -0.9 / 15.1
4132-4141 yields 0.0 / 14.5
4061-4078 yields 0.6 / 13.7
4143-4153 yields 0.0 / 14.6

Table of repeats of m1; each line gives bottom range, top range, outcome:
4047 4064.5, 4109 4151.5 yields 1.07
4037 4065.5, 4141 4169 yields 1.09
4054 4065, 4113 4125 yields 1.11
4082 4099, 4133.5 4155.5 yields 1.00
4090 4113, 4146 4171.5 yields 1.07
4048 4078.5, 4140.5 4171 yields 1.09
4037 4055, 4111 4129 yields 1.10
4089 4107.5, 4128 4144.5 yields 1.05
